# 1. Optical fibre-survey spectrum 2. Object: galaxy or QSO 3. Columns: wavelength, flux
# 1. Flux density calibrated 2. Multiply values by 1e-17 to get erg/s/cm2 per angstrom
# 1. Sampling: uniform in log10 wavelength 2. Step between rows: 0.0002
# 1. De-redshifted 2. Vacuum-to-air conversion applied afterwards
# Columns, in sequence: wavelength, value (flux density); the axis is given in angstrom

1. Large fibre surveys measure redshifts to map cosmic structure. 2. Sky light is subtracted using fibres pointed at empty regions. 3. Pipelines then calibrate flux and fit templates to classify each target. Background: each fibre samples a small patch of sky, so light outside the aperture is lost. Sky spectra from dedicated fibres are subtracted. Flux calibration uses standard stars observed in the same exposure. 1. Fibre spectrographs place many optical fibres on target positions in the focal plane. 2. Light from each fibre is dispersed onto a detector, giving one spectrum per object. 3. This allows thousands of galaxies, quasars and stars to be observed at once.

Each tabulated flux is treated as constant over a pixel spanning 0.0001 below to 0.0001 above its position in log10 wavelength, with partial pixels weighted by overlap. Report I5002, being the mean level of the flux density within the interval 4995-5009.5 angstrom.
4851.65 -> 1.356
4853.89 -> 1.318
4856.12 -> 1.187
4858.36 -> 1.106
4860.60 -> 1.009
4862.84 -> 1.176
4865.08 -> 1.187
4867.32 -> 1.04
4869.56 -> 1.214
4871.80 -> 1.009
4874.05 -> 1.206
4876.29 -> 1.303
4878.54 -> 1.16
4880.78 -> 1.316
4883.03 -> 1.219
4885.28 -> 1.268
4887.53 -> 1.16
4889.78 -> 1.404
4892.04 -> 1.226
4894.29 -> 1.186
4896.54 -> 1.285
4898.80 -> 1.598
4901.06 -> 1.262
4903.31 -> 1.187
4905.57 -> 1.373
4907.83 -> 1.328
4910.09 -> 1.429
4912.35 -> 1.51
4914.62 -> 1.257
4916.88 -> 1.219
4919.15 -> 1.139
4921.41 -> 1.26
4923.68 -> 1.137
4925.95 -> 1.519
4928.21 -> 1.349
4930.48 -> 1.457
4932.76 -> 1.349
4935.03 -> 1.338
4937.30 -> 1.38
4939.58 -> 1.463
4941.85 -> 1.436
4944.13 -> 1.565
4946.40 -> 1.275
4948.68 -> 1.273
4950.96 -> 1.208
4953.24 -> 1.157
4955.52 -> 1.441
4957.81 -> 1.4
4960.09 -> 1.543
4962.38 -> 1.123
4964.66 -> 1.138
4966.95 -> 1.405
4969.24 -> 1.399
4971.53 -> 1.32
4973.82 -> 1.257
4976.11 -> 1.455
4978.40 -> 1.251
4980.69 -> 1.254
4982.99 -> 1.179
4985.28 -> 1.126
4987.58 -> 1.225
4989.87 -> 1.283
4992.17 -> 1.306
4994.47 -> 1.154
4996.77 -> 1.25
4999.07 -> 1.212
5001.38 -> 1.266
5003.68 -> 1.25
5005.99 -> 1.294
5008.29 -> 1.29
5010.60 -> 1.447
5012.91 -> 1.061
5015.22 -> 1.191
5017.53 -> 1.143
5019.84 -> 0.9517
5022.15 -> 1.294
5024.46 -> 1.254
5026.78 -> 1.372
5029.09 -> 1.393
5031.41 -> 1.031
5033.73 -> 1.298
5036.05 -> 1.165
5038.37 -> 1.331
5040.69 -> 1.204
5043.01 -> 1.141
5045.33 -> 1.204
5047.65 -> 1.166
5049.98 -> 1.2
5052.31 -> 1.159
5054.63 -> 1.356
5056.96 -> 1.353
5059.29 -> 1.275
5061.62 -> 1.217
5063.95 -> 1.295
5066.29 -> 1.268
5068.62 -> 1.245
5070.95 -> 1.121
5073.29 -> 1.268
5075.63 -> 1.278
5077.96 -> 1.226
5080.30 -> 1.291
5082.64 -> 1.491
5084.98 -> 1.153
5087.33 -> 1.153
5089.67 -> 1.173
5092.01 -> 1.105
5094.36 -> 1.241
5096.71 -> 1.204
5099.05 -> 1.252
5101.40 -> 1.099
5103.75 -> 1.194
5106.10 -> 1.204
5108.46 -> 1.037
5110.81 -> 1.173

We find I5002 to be 1.26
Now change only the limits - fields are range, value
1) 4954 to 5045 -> 1.26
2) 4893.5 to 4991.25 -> 1.32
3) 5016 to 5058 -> 1.22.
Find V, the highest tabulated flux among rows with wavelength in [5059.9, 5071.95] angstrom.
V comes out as 1.295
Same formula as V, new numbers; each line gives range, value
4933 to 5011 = 1.565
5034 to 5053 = 1.331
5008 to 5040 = 1.447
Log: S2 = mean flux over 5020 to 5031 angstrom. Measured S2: 1.27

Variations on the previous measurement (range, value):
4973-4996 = 1.25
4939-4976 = 1.34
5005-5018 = 1.24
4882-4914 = 1.32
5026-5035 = 1.27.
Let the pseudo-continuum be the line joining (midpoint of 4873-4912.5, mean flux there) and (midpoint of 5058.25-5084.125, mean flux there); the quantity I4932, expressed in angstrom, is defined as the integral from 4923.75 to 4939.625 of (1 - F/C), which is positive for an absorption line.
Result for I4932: -1.17 angstrom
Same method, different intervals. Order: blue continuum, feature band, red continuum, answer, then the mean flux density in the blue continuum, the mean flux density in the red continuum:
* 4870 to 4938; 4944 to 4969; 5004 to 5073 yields -0.9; 1.29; 1.23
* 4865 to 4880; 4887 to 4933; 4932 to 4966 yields -2.5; 1.16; 1.34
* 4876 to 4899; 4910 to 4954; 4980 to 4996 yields -3.1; 1.27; 1.22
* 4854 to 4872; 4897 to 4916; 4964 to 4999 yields -2.9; 1.13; 1.27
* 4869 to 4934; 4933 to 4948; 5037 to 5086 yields -1.4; 1.29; 1.25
